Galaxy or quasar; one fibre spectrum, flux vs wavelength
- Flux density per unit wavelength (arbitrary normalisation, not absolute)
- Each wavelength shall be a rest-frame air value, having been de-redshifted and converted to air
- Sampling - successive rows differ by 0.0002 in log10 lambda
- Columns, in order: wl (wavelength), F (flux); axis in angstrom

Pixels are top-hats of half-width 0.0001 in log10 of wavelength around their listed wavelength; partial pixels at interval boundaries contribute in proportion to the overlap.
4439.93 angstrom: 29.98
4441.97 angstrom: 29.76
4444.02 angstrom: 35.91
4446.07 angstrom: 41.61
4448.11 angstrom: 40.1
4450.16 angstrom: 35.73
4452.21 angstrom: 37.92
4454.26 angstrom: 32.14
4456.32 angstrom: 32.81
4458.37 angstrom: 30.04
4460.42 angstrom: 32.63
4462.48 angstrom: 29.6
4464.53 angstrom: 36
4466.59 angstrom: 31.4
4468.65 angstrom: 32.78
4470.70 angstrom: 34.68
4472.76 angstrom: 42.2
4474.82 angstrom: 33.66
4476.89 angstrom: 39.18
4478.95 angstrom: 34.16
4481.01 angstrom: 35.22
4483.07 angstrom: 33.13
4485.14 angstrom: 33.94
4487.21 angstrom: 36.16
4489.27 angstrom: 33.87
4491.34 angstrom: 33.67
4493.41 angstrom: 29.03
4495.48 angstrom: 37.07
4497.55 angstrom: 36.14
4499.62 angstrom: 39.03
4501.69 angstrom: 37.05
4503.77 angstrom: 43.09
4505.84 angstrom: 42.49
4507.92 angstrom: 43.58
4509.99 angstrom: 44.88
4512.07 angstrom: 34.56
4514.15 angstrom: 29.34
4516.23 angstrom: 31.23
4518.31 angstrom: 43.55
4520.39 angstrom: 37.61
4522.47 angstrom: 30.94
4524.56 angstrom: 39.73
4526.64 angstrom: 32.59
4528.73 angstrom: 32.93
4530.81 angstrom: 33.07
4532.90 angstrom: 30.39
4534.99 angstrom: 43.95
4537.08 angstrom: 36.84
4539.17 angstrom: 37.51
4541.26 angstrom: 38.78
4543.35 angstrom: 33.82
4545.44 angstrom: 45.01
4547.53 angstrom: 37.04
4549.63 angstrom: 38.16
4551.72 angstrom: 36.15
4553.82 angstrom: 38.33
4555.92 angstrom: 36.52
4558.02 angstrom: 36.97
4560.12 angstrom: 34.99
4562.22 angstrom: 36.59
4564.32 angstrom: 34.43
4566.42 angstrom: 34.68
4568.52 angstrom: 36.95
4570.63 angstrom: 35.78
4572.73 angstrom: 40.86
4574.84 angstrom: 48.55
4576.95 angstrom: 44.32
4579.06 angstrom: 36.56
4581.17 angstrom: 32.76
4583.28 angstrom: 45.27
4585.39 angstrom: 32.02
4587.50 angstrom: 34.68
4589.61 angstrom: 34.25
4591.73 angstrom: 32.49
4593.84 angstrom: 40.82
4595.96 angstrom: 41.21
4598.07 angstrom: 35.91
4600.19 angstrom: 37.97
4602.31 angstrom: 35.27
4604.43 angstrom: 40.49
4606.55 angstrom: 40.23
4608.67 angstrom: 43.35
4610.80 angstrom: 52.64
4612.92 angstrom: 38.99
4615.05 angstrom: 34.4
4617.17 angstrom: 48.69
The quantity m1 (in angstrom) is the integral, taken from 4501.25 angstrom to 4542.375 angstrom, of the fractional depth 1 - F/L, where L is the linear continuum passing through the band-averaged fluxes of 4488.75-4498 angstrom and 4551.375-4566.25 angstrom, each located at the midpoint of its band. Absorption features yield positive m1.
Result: -2.81 angstrom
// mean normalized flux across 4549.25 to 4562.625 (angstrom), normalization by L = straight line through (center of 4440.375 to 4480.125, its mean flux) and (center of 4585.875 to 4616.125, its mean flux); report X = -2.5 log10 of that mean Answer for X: 0.02 mag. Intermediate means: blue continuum 34.8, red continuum 38.7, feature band 36.8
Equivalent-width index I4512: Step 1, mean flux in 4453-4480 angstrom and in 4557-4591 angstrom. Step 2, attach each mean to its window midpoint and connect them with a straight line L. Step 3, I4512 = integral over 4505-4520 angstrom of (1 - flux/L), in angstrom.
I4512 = -1.3 angstrom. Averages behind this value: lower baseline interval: 34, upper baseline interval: 37.4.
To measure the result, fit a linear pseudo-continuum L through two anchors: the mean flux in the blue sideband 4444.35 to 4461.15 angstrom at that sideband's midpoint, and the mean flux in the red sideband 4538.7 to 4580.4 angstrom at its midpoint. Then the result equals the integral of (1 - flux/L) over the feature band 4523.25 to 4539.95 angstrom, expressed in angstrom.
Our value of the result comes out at 0.7 angstrom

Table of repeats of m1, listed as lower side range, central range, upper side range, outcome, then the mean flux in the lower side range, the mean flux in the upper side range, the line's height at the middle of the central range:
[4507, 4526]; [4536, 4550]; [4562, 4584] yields -0.10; 37.1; 38.8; 37.9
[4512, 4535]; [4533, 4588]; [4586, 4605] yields -3.31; 34.6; 36.8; 35.7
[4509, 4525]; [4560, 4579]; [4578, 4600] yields -1.08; 36.3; 36.7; 36.6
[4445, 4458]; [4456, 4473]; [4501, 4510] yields 2.06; 36.4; 42.1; 37.8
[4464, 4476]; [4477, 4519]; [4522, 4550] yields -0.98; 35.1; 36.6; 35.7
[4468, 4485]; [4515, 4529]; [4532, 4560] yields 0.51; 35.6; 37.6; 36.9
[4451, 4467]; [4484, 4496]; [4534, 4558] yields 0.35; 32.9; 38.3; 34.8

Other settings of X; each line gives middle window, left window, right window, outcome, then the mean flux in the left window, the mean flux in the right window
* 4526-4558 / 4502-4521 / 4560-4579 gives 0.06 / 38.9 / 38.6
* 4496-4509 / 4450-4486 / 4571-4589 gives -0.13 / 34.3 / 39.1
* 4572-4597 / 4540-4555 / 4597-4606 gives -0.02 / 38.2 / 37.6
